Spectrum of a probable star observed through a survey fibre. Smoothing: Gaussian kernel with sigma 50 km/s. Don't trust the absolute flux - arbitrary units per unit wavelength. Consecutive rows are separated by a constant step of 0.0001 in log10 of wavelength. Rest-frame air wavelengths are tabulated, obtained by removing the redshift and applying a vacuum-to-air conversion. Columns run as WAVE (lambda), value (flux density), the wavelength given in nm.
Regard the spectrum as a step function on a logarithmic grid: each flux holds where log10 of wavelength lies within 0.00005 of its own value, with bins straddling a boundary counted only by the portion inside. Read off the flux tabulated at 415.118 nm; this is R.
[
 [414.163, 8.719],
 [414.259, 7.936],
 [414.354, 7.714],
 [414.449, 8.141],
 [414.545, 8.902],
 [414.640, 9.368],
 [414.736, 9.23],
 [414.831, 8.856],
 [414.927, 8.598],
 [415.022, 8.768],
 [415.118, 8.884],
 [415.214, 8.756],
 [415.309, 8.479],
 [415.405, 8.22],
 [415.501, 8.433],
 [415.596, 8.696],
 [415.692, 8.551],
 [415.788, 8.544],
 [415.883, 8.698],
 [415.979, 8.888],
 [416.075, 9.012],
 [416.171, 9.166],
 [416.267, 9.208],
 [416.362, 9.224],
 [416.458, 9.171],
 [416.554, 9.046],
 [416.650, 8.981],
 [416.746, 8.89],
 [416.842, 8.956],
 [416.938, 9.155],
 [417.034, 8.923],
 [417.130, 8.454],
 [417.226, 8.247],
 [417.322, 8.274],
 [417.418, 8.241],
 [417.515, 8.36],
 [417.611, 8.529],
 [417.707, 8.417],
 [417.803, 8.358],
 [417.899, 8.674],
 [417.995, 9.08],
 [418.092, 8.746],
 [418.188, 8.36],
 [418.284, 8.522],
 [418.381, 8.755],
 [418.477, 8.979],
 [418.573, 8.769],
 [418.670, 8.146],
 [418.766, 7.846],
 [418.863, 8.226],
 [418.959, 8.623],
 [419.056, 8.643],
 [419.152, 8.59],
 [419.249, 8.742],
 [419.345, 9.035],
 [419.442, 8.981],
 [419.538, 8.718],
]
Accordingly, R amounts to 8.884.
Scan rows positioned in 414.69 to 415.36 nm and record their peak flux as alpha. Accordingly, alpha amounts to 9.23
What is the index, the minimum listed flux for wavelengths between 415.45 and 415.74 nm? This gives 8.433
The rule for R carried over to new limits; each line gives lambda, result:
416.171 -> 9.166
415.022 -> 8.768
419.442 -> 8.981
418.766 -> 7.846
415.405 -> 8.22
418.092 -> 8.746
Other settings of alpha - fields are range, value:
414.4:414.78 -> 9.368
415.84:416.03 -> 8.888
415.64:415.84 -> 8.551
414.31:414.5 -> 8.141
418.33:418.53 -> 8.979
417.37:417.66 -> 8.529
